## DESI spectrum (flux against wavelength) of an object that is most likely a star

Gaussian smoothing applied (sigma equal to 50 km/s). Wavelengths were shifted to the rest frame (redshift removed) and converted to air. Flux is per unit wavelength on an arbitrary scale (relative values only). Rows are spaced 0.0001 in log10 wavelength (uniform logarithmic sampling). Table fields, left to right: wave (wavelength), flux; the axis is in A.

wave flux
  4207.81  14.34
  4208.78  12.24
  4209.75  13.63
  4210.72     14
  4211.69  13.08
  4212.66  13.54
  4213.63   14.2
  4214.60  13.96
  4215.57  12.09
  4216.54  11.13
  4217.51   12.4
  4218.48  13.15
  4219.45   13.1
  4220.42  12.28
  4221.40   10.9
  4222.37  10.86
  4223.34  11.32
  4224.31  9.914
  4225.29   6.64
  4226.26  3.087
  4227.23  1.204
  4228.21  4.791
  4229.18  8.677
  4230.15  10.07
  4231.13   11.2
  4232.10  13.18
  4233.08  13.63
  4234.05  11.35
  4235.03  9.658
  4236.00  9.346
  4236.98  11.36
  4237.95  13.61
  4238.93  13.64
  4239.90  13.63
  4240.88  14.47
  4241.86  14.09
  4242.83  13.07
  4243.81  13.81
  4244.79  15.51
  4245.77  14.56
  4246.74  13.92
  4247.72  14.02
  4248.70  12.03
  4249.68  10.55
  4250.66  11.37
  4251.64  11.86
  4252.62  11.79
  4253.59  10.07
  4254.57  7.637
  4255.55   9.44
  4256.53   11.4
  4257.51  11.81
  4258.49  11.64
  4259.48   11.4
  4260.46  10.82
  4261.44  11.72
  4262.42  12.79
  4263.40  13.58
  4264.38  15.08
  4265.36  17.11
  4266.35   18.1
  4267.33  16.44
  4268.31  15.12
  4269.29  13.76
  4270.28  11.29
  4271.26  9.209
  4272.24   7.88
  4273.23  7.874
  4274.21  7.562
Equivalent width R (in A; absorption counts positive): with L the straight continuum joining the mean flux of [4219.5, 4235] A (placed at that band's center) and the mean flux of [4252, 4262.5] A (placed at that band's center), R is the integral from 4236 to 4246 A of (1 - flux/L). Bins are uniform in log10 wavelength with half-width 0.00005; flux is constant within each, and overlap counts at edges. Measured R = -3.42 A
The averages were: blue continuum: 9.39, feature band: 13.5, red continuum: 10.9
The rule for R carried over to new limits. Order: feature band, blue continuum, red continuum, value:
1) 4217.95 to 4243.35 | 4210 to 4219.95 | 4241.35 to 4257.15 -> 3.9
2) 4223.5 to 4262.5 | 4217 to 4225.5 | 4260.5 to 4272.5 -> 4.1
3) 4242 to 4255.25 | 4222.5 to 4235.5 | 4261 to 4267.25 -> -0.2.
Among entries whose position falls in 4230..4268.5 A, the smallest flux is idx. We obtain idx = 7.637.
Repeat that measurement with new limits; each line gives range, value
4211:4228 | 1.204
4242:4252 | 10.55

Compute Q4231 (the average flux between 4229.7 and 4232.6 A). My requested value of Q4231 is 11.5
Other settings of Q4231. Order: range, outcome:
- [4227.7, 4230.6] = 7.78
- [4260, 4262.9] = 11.8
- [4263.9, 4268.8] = 16.4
